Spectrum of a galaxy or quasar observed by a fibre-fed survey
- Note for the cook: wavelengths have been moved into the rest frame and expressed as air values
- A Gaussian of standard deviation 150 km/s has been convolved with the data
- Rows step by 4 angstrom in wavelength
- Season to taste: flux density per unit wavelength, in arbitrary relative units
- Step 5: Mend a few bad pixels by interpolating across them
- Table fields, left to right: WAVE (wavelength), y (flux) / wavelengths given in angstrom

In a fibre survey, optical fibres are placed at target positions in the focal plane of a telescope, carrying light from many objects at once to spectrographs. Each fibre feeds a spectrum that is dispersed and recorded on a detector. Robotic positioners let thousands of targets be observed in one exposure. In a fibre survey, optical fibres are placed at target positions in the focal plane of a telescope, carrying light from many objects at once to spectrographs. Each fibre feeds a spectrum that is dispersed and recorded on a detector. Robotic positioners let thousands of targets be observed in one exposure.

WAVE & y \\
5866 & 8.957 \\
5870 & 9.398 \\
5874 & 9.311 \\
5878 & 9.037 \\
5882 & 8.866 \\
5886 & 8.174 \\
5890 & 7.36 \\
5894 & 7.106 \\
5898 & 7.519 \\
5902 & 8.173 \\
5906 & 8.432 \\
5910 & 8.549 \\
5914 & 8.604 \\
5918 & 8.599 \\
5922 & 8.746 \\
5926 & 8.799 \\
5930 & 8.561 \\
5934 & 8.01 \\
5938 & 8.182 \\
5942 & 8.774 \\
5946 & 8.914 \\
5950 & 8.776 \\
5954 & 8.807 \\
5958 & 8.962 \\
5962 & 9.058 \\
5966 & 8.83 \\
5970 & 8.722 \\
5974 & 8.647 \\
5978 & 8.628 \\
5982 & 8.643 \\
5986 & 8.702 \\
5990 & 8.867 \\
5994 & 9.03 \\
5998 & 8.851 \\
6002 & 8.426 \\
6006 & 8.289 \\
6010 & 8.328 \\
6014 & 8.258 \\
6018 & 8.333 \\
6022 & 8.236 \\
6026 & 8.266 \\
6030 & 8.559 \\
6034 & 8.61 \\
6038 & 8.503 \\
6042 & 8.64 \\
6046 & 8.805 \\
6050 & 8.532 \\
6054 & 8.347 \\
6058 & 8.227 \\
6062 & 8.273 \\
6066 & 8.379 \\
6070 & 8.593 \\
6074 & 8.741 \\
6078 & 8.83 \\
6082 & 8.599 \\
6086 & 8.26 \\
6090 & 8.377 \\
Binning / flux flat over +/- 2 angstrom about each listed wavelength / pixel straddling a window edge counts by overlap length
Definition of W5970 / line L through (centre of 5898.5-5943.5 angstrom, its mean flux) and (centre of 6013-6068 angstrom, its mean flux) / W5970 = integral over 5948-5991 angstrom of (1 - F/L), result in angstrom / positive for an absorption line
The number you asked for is -1.72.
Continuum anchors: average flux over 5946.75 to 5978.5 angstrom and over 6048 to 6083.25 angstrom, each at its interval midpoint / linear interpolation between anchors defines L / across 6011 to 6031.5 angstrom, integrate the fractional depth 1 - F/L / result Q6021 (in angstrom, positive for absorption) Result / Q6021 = 0.7 angstrom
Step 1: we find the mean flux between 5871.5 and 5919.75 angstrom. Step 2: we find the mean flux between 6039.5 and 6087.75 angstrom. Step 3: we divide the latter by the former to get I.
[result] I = 1.02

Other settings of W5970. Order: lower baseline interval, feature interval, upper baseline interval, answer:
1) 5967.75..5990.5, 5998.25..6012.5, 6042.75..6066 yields 0.3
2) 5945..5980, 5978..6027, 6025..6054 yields 0.9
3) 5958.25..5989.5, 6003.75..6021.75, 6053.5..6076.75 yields 0.7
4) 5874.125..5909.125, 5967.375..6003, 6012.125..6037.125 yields -1.8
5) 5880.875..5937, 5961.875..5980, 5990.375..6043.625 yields -0.8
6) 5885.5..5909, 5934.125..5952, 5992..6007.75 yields -0.9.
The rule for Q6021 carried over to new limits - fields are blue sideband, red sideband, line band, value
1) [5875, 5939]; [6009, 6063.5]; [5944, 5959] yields -0.9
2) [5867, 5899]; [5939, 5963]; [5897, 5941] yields 1.1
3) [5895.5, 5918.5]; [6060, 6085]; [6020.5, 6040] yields 0.1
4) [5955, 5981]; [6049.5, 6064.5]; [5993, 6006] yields -0.1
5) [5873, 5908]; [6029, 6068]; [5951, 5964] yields -1.0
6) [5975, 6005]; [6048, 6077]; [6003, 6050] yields 0.8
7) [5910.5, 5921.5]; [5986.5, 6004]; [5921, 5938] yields 0.3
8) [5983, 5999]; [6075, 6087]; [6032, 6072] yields 0.9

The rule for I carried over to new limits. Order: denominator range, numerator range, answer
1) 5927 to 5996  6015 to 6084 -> 0.97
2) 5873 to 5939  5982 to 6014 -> 1.03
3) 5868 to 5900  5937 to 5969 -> 1.05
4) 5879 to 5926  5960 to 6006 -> 1.06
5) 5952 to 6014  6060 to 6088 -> 0.98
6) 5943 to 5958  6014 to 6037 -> 0.95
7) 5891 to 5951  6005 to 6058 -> 1.01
